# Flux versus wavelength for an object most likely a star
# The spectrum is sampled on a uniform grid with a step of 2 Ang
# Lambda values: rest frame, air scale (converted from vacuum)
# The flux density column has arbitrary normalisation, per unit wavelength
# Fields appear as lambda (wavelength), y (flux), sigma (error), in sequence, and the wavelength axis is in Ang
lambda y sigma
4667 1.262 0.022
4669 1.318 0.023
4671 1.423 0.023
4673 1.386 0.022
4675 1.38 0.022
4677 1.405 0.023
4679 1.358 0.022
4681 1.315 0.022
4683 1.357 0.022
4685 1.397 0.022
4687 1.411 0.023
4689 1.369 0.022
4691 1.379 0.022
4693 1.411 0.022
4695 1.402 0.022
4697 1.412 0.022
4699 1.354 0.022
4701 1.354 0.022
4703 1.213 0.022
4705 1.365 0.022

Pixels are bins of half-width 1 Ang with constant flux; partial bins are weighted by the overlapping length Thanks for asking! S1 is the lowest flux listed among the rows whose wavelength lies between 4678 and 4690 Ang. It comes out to 1.315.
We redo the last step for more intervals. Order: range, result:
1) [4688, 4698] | 1.369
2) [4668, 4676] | 1.318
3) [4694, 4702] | 1.354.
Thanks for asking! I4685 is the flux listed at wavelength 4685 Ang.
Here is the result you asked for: 1.397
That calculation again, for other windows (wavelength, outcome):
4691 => 1.379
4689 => 1.369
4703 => 1.213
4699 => 1.354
